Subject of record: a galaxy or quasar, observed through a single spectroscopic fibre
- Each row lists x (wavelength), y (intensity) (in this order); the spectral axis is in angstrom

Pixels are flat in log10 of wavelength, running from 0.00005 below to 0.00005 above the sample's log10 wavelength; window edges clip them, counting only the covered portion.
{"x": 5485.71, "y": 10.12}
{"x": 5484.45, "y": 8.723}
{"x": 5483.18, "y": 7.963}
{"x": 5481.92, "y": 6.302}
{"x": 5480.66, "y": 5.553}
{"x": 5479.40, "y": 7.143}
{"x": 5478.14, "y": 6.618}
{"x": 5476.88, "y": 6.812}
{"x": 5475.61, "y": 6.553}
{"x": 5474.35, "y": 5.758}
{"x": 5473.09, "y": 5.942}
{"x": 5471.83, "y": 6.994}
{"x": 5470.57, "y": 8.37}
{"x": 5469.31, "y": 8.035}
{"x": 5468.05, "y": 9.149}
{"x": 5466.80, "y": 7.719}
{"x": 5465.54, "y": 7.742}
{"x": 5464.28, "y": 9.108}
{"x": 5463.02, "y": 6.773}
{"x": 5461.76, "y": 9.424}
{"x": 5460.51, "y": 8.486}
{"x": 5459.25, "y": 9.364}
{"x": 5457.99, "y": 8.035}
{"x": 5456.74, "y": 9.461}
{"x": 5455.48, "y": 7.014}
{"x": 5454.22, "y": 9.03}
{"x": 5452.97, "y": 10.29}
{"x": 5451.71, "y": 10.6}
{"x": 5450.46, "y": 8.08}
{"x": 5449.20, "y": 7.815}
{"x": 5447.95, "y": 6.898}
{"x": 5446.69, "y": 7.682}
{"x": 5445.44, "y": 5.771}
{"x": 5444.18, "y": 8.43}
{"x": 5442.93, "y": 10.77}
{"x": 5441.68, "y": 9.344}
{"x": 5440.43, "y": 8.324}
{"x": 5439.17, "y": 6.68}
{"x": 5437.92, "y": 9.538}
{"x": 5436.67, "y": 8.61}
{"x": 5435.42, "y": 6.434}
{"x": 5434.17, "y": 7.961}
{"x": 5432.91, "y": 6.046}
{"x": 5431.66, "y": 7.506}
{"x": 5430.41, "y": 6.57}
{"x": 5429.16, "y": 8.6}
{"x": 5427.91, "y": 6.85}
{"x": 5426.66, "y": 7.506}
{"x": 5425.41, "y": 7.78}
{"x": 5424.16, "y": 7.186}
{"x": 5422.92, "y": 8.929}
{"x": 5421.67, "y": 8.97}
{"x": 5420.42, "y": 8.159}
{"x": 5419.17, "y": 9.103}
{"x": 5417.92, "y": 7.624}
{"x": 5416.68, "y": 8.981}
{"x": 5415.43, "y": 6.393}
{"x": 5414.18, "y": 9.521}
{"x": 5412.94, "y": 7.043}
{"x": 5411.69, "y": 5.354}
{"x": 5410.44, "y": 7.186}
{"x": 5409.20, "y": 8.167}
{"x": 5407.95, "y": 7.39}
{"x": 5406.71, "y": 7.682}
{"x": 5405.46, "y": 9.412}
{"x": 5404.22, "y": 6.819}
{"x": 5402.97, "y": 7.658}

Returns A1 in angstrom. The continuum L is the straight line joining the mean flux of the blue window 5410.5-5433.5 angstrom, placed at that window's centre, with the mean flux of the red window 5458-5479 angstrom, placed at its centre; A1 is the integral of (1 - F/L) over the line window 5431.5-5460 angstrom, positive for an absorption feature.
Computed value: -2.18 angstrom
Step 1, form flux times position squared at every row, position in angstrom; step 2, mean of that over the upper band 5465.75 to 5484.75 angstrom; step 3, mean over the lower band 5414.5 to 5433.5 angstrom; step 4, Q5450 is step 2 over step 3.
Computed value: 0.94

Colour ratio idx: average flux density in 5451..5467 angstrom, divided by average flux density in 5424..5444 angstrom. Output 1.11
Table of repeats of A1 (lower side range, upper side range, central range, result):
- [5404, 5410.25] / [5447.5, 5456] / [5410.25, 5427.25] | 0.51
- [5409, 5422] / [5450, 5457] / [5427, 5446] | 1.55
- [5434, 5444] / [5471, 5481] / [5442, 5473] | -3.65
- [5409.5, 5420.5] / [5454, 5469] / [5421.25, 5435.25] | 0.59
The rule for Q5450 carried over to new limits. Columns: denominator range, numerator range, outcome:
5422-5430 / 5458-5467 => 1.09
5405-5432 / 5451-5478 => 1.05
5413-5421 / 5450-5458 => 1.11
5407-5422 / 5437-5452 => 1.07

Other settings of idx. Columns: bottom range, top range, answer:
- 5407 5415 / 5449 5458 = 1.20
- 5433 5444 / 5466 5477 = 0.87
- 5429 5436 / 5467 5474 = 1.08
